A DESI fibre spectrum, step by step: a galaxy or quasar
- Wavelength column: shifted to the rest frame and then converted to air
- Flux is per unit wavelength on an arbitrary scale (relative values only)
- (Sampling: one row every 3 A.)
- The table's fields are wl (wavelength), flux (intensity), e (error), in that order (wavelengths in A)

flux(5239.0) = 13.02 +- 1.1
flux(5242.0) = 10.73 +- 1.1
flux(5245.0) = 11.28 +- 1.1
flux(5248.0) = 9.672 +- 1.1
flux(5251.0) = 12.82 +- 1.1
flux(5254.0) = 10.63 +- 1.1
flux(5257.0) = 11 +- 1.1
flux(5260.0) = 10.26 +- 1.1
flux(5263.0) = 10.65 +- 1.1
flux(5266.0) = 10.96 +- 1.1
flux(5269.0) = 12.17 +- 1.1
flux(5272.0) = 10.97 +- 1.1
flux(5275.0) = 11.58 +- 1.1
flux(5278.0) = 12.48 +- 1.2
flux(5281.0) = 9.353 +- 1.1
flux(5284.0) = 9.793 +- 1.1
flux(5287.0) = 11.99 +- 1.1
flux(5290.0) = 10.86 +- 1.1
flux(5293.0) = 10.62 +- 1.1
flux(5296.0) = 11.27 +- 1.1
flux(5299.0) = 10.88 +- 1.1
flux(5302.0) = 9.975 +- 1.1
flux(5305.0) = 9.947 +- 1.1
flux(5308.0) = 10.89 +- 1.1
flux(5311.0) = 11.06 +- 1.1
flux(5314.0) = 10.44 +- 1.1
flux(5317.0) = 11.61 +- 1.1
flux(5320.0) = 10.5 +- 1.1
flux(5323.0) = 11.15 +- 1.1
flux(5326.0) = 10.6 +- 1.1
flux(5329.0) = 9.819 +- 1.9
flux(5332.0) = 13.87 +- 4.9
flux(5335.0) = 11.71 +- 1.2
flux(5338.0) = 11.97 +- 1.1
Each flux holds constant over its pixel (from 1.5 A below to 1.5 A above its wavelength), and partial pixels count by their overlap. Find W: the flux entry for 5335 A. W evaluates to 11.71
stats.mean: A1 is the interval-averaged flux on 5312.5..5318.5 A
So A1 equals 11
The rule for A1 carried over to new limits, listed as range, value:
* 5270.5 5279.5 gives 11.7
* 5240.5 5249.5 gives 10.6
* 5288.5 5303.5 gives 10.7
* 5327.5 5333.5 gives 11.8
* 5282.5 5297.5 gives 10.9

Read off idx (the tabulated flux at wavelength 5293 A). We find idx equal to 10.62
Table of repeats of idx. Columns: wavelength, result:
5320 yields 10.5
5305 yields 9.947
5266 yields 10.96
